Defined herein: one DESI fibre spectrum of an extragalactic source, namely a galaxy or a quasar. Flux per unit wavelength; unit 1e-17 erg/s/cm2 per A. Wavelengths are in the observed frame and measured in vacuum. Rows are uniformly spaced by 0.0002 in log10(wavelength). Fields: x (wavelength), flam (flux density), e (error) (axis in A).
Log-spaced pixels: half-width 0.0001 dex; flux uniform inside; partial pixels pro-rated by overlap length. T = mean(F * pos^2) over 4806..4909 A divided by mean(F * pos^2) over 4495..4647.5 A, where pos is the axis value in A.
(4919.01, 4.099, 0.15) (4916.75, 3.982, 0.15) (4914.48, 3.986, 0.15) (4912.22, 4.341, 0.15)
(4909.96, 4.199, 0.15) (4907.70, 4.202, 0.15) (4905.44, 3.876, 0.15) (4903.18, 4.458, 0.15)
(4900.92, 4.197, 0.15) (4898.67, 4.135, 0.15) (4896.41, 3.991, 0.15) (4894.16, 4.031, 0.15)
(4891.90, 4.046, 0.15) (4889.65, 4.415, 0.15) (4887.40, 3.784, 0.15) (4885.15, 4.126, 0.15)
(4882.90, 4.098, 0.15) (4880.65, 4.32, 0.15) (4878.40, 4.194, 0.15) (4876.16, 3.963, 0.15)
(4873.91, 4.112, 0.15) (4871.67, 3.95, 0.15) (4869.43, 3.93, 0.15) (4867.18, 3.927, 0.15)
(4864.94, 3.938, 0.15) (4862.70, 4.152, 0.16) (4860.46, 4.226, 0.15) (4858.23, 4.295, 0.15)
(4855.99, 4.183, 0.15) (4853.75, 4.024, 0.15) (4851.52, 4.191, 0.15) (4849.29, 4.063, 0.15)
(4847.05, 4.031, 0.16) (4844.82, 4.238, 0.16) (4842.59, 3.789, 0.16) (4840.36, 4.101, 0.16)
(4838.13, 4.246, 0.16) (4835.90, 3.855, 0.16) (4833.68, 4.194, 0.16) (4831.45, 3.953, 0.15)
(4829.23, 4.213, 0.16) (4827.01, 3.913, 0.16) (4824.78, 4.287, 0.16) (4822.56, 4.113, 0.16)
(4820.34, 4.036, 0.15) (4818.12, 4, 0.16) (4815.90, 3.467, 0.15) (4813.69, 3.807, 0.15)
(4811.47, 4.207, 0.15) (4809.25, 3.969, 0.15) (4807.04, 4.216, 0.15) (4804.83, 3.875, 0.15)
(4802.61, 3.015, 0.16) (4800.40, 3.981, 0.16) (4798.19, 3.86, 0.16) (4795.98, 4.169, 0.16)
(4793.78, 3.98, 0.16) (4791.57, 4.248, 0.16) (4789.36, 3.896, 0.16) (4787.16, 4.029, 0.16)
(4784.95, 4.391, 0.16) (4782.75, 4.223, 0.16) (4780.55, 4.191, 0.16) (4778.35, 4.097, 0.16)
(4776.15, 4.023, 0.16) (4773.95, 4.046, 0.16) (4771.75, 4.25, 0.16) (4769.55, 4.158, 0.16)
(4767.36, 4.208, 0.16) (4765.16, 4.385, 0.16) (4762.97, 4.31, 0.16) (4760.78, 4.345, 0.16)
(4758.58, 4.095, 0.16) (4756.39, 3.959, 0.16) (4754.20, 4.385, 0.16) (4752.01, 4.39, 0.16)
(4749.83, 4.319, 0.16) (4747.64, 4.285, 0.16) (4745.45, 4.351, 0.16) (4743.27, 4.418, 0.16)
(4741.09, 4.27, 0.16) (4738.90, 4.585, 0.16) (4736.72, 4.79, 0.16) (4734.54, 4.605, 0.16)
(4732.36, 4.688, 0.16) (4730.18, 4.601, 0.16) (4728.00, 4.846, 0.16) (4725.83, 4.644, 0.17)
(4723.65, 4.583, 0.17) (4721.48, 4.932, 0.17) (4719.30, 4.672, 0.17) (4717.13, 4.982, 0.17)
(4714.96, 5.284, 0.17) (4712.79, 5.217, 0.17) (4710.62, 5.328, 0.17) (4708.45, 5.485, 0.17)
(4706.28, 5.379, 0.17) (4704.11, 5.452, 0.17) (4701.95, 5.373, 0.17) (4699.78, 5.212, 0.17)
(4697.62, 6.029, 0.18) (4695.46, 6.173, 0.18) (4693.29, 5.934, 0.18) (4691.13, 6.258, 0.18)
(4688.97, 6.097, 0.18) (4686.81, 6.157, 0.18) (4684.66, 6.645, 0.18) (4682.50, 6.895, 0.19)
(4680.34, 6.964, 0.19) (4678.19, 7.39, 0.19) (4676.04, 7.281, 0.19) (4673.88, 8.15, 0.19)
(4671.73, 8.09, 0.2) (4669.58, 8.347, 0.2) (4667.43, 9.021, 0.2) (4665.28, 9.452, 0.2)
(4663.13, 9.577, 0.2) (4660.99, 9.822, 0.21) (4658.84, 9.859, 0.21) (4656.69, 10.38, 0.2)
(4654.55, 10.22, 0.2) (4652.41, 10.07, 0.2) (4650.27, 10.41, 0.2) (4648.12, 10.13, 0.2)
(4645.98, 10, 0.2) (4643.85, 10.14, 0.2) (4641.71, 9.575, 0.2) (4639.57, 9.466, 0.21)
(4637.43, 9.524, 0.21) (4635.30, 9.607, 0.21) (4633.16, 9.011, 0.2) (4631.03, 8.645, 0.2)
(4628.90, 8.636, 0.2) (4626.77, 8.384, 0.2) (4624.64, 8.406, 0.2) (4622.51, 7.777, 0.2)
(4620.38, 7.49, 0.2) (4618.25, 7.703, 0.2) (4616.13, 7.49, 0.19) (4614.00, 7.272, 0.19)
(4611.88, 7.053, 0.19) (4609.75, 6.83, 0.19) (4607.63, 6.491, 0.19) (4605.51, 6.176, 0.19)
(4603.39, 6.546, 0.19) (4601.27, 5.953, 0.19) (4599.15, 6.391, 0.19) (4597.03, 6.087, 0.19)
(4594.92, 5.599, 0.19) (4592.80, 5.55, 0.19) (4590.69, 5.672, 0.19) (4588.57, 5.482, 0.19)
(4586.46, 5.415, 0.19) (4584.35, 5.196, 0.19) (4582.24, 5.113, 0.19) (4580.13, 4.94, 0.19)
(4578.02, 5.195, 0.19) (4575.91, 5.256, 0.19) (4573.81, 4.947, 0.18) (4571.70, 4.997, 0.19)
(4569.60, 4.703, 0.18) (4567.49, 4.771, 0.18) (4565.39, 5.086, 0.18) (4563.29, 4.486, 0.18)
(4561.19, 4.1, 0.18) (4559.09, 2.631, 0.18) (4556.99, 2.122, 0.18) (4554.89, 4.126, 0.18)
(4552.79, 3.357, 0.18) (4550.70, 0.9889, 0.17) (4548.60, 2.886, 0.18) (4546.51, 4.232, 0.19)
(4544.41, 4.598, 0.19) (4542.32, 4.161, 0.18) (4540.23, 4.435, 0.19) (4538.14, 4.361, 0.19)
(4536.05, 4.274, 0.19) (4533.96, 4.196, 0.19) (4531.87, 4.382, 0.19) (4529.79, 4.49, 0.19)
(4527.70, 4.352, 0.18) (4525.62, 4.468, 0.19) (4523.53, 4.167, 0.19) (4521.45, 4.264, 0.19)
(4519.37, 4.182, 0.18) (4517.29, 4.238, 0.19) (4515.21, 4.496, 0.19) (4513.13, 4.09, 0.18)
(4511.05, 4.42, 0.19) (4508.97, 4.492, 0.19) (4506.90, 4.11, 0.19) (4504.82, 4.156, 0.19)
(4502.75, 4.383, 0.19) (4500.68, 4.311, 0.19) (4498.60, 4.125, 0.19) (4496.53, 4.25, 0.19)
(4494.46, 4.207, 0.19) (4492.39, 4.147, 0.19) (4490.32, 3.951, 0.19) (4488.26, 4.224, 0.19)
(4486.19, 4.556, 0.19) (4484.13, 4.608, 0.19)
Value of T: 0.8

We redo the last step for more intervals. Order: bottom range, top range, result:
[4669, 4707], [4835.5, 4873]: 0.67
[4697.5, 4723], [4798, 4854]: 0.80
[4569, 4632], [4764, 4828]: 0.68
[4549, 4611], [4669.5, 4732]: 1.25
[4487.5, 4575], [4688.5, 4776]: 1.27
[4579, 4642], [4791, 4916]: 0.63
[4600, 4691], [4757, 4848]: 0.52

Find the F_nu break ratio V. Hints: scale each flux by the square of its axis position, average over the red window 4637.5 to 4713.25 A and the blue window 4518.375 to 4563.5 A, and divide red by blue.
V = 2.14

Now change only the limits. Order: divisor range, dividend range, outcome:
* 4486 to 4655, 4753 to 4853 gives 0.78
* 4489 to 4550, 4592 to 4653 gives 1.99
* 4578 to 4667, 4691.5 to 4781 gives 0.63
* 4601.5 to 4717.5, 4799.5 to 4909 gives 0.57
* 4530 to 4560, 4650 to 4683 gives 2.56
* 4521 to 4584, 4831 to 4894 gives 1.11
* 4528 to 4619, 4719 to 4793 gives 0.94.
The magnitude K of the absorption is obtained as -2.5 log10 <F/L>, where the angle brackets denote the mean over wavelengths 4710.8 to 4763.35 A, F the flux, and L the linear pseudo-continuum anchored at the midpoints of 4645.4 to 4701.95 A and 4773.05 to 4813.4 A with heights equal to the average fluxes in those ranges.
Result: 0.272 mag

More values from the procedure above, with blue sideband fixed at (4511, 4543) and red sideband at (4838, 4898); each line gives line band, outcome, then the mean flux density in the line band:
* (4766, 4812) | 0.02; 4.05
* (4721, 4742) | -0.12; 4.65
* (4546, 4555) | 0.41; 2.95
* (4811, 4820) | 0.07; 3.86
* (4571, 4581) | -0.18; 5.07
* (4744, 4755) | -0.05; 4.35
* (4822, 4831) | 0.00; 4.12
